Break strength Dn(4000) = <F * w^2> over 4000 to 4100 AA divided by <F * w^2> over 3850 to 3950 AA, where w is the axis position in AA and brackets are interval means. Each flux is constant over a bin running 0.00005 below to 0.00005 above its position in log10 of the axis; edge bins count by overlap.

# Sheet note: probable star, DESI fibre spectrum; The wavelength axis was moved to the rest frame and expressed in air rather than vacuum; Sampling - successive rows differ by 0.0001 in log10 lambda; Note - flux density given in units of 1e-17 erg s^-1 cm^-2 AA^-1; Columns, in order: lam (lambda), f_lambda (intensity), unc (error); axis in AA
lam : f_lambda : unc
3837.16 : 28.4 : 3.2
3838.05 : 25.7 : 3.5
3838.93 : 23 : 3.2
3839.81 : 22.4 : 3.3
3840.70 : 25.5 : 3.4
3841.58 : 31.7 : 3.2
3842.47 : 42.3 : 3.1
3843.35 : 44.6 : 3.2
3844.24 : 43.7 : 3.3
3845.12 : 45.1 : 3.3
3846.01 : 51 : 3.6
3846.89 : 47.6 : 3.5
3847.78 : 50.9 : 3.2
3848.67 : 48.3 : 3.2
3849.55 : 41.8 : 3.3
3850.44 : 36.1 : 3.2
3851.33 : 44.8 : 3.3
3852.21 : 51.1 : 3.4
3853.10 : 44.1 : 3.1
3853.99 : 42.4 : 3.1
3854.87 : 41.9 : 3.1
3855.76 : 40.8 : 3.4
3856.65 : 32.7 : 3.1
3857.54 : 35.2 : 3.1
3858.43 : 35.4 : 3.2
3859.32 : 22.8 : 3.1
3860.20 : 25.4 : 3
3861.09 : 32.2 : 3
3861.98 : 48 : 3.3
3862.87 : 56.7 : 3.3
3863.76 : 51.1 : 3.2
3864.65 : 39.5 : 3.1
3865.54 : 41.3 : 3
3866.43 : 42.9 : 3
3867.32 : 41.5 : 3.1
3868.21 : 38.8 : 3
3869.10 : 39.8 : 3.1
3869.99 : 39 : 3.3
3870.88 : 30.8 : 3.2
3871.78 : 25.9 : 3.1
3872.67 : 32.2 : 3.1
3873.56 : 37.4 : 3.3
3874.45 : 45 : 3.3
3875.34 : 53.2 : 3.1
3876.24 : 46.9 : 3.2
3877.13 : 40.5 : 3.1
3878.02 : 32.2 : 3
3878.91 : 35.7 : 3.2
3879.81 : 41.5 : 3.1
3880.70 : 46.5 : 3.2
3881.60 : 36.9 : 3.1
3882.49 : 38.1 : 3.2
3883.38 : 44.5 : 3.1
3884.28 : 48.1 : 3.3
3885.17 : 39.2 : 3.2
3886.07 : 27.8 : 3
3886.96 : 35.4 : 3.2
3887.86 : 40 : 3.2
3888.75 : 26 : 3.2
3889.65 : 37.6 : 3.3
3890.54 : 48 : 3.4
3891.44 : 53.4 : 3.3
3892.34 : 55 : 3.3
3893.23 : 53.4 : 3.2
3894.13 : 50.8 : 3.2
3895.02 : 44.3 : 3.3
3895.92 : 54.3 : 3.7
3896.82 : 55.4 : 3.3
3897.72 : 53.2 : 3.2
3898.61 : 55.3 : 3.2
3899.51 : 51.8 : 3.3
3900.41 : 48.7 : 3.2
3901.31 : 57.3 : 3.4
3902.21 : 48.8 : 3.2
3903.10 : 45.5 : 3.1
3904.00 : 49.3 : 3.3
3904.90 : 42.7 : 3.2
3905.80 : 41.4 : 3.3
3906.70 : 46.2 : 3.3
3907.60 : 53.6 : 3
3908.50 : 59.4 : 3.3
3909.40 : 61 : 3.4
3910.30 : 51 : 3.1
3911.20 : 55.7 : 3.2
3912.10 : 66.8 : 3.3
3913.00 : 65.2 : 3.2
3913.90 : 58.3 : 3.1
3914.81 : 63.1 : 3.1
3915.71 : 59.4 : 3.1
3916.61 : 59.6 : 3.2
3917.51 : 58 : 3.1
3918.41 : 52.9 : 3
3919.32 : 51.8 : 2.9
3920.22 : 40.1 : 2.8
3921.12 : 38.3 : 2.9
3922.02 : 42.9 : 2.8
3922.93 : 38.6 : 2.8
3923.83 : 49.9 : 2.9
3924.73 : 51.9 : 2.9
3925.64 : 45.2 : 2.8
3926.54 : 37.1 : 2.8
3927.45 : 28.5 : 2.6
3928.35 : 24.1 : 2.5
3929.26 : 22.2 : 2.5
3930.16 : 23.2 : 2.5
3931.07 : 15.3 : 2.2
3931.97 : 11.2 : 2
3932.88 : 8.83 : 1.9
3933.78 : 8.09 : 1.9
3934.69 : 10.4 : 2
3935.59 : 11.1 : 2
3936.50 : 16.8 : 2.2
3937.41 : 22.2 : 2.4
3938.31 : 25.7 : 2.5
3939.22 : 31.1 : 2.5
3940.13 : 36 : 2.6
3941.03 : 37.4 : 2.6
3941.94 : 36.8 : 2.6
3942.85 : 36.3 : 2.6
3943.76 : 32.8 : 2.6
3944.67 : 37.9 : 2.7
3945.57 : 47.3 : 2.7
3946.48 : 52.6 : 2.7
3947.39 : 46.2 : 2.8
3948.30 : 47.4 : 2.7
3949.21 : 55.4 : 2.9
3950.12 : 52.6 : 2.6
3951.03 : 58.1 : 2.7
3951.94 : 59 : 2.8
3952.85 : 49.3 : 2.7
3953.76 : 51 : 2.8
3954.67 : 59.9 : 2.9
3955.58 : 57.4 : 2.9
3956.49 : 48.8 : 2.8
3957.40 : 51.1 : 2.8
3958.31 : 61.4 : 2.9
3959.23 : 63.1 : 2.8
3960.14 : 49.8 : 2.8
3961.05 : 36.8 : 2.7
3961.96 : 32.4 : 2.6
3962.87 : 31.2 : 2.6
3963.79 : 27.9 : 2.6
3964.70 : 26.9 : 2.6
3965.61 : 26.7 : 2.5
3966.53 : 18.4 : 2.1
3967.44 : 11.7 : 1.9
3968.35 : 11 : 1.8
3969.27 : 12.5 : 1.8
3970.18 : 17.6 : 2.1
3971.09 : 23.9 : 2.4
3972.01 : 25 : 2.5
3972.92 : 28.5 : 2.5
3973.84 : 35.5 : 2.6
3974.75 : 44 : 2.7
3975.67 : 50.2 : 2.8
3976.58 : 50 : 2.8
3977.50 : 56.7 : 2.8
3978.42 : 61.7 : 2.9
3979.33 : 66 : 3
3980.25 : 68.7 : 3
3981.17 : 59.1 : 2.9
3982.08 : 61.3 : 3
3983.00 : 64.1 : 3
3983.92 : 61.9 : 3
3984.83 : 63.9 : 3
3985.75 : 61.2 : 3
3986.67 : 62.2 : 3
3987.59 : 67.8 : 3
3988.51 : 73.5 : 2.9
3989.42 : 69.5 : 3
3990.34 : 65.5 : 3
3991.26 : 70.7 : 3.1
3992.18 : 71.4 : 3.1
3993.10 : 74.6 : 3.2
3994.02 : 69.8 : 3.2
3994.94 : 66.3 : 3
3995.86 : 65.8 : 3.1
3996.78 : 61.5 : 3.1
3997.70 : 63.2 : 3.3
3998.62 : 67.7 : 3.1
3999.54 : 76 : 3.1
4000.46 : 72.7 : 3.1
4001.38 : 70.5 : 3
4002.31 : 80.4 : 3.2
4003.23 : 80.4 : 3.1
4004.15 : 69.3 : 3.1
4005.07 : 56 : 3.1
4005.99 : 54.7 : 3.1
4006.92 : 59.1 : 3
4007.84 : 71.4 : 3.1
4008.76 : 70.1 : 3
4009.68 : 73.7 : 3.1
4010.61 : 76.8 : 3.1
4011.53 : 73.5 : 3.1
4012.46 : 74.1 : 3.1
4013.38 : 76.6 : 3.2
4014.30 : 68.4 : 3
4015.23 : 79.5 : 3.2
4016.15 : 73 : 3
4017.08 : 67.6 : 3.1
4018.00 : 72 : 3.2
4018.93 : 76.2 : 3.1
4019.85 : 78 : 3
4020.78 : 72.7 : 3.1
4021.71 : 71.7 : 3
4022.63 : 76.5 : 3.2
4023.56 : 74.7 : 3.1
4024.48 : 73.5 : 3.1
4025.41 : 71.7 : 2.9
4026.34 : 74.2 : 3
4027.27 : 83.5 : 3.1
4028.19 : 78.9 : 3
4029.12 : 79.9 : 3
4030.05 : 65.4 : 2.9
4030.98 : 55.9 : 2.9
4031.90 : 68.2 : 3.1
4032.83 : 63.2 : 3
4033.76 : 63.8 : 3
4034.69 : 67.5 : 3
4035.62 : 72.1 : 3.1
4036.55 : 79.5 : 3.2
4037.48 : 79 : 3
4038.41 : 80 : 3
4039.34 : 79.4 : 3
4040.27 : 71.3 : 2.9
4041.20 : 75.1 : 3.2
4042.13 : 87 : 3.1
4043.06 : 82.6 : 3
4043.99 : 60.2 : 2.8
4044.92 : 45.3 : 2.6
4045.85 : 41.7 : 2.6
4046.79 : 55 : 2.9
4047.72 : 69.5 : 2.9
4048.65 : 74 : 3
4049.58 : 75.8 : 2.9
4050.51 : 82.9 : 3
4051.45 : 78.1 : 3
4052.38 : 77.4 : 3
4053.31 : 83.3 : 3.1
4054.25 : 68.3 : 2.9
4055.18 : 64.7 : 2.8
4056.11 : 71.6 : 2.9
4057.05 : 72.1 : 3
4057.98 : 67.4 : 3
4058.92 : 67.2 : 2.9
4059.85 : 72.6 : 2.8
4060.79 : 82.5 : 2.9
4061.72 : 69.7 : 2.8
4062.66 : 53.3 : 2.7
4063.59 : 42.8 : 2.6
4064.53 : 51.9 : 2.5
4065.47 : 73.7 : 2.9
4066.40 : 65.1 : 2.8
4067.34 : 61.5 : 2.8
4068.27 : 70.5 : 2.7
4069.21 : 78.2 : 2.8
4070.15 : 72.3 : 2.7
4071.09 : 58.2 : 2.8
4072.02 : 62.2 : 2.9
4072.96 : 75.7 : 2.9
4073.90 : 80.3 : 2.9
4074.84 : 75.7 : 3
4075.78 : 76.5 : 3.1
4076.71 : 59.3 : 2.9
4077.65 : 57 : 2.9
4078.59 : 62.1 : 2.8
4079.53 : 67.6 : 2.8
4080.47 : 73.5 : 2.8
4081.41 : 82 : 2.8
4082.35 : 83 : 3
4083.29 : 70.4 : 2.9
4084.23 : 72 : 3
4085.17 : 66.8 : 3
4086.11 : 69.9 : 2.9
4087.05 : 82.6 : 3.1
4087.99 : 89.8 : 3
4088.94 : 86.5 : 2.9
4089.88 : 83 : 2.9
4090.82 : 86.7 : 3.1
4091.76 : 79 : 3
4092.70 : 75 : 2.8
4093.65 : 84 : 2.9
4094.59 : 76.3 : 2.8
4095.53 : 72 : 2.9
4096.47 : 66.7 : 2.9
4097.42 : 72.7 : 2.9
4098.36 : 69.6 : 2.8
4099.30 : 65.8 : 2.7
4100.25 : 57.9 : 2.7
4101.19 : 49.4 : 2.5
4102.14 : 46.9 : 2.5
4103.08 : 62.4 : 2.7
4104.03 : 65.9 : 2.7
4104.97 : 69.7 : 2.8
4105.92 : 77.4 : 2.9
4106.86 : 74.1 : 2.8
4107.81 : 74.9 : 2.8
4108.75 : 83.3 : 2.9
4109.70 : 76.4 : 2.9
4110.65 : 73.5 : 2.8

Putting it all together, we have 1.9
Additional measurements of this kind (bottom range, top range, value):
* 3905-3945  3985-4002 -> 1.81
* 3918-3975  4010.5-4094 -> 2.13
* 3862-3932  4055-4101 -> 1.74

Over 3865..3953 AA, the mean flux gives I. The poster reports 42.2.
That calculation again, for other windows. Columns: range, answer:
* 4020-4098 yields 71.6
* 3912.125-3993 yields 43.6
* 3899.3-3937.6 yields 41.7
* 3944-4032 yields 58.6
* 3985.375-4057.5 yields 70.9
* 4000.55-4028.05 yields 72.5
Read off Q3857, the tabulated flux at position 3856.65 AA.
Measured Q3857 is 32.7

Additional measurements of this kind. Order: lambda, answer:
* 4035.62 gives 72.1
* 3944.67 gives 37.9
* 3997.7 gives 63.2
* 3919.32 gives 51.8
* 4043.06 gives 82.6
